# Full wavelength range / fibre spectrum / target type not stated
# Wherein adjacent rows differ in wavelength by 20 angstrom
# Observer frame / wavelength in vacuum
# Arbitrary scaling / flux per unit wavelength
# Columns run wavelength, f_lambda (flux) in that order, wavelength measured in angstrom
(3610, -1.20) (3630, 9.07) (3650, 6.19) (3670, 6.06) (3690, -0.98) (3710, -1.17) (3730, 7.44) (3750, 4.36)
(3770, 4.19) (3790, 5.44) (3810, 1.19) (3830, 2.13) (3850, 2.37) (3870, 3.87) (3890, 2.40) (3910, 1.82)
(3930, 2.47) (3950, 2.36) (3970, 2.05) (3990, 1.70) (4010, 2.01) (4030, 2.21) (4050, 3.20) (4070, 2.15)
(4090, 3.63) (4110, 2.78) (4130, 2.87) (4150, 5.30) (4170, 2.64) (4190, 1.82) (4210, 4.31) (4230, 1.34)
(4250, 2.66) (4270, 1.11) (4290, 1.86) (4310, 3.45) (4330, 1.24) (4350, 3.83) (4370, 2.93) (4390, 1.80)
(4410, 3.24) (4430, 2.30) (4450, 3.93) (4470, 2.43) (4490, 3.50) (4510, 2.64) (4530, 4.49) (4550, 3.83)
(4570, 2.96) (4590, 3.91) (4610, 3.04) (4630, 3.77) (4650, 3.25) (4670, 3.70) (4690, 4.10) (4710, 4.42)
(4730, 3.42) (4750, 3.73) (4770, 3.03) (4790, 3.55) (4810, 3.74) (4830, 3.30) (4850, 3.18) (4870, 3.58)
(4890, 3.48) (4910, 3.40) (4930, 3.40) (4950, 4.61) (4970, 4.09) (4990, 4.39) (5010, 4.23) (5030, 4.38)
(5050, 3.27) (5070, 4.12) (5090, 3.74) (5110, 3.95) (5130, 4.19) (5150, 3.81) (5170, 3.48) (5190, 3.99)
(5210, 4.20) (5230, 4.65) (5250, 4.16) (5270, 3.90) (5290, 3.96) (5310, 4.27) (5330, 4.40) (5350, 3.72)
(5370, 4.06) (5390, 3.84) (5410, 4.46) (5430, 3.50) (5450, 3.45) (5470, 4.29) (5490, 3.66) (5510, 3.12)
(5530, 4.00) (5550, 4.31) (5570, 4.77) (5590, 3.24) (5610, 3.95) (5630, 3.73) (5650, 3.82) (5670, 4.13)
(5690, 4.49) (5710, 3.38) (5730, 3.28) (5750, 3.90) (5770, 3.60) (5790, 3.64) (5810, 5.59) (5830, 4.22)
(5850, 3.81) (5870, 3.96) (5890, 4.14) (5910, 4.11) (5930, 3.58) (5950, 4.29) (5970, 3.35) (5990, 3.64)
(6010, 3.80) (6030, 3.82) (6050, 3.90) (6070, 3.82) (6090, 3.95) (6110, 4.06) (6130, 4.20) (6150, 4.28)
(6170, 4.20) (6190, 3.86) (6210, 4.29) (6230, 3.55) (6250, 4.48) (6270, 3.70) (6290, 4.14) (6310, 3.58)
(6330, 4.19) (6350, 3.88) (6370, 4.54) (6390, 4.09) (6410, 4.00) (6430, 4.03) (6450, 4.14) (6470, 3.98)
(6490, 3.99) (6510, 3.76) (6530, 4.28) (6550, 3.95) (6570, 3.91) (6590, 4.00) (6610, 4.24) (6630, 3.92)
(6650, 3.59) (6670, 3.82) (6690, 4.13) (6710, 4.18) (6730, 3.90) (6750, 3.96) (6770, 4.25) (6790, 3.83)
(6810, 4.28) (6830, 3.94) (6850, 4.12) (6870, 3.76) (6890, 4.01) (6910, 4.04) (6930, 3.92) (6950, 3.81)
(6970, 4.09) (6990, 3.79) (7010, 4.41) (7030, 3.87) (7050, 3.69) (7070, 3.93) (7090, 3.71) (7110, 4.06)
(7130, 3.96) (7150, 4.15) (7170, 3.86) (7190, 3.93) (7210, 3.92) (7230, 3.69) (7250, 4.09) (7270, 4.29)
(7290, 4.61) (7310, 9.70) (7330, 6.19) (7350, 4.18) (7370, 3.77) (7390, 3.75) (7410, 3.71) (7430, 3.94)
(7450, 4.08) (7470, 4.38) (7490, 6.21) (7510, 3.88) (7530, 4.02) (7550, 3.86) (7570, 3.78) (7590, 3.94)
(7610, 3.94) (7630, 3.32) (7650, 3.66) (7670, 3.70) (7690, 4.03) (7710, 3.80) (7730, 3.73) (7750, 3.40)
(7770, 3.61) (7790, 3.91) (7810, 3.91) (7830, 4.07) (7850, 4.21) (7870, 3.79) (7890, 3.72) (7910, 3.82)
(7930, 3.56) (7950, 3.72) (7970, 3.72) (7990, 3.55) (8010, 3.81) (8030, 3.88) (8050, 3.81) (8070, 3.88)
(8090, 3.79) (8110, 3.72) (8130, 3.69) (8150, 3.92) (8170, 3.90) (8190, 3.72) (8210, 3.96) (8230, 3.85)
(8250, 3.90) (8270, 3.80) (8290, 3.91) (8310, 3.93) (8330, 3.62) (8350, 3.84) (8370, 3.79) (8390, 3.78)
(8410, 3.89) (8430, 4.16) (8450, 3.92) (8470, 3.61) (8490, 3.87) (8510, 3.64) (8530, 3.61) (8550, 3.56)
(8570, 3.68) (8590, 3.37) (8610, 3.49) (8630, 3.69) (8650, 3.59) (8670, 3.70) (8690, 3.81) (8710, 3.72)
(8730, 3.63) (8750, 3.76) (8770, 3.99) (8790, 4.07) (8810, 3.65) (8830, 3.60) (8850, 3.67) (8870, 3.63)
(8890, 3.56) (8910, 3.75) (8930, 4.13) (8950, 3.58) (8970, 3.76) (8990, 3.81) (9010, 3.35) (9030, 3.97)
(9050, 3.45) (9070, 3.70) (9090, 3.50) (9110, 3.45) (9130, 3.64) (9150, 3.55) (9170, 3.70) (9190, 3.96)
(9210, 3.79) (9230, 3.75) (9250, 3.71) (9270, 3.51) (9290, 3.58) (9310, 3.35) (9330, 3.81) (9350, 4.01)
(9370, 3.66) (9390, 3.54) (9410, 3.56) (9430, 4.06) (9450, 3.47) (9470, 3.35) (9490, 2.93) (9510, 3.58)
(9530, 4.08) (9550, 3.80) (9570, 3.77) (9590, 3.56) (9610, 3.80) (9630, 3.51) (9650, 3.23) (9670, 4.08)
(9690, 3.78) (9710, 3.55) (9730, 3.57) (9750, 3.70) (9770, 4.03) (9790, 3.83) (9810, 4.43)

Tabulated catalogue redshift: 0.11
